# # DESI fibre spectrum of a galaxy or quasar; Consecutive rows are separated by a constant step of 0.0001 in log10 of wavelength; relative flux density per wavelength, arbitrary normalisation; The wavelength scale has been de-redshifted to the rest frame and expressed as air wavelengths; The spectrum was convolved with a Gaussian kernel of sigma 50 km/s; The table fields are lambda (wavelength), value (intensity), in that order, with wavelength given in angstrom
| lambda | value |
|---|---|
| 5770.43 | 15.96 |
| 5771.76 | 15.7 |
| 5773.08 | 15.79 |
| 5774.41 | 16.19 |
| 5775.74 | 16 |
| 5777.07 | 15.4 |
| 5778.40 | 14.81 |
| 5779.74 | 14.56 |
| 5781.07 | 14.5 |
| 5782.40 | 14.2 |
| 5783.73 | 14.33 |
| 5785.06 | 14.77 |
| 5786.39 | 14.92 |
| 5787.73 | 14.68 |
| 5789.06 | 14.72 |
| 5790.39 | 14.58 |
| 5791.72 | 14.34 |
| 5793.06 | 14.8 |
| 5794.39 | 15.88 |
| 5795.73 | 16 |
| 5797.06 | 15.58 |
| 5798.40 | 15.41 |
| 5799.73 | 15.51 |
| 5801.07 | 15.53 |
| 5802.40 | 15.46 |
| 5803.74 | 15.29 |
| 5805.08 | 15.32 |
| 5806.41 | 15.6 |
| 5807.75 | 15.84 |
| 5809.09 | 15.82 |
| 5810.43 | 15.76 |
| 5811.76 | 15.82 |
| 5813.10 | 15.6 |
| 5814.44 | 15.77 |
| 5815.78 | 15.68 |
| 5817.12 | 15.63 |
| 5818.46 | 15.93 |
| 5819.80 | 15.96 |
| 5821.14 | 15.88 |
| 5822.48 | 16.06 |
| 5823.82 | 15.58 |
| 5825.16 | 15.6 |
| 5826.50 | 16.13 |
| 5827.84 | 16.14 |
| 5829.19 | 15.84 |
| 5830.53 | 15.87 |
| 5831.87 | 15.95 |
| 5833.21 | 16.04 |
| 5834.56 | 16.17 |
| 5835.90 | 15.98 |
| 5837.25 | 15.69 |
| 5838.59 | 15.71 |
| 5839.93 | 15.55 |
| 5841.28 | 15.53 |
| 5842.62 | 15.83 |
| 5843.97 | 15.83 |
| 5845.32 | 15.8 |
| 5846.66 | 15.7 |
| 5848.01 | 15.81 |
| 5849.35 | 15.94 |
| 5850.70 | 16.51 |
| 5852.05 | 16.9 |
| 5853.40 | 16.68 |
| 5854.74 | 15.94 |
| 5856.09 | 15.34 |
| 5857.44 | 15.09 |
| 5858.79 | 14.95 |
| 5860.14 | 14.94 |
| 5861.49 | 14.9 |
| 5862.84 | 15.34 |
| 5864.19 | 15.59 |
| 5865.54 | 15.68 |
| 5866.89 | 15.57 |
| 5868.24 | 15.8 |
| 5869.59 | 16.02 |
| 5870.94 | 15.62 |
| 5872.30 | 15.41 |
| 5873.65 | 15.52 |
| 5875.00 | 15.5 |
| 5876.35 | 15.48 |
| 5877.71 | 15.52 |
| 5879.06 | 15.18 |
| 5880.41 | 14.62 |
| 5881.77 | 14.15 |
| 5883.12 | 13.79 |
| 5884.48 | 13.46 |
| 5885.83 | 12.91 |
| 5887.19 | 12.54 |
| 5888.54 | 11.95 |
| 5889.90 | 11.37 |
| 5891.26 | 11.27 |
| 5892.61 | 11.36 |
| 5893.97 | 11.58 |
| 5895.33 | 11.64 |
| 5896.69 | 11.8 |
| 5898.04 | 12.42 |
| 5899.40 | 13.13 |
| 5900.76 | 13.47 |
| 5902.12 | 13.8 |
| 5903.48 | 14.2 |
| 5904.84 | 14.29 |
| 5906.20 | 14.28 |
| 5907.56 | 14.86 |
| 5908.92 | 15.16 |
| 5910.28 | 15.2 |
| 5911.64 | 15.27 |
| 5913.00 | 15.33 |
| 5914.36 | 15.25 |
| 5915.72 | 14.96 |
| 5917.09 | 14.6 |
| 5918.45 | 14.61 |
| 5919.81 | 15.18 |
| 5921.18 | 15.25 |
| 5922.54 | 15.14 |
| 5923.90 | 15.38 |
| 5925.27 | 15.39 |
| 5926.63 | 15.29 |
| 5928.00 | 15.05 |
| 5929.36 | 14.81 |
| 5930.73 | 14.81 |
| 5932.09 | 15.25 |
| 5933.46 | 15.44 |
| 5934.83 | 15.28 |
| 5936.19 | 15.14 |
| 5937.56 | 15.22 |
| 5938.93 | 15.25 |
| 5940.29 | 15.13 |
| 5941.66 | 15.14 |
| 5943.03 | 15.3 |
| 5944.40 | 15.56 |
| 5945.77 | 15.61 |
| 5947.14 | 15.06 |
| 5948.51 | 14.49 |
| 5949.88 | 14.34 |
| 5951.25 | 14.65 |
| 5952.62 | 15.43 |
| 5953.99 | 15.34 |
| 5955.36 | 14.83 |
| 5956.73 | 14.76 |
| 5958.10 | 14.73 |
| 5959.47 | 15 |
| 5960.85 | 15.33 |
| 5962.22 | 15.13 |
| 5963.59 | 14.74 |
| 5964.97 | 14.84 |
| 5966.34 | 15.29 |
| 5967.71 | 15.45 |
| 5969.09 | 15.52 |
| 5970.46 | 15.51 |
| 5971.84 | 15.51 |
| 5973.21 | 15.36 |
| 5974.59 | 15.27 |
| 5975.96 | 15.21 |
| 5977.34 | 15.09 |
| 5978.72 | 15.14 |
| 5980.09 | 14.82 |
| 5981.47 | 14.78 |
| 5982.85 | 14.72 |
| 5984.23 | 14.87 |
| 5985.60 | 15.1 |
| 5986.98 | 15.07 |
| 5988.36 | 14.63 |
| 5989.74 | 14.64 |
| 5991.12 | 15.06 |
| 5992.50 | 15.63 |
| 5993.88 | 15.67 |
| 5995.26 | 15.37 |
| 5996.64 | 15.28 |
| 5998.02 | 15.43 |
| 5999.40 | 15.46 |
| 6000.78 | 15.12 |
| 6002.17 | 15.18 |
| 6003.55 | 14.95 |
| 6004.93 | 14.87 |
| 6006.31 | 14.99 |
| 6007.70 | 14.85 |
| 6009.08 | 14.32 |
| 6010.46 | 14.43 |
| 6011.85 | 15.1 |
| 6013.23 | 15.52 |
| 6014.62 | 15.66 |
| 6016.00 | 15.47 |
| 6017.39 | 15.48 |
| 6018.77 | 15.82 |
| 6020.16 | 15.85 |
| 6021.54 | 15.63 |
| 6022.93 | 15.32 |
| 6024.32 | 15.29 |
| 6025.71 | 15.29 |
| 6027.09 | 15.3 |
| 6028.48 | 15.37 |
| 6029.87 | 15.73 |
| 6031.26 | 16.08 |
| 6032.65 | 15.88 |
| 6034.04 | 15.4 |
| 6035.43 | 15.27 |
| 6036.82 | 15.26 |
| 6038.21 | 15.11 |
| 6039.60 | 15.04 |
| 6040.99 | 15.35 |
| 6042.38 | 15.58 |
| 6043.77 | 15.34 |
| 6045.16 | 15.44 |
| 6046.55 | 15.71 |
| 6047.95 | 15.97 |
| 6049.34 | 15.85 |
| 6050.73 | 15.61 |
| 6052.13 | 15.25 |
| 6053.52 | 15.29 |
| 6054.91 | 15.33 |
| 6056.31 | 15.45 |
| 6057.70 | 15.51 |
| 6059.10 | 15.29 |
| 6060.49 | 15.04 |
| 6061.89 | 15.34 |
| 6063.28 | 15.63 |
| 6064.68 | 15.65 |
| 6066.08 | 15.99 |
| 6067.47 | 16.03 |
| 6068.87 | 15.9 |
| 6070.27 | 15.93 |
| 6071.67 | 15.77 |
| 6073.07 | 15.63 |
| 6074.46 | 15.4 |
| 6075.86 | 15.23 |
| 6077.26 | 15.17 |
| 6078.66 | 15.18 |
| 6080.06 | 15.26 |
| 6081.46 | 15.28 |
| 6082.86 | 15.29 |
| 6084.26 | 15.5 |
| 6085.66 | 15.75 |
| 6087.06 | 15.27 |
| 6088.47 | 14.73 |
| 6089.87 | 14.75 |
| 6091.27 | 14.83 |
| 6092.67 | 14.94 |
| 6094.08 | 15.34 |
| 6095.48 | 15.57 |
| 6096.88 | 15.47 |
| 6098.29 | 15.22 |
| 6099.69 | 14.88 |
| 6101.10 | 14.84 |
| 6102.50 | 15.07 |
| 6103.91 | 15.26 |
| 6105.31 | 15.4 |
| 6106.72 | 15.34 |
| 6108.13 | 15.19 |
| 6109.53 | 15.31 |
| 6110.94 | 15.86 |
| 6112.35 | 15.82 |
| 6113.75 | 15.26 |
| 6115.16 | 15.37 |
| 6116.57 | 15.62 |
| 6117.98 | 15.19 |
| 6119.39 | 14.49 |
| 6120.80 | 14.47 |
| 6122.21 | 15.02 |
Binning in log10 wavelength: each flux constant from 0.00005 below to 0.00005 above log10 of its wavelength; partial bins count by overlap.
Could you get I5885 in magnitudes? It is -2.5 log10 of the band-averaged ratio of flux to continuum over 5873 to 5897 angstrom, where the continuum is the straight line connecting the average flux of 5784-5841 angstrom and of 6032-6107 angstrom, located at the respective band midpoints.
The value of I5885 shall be 0.17 mag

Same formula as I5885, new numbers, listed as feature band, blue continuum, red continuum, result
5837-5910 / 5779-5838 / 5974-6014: 0.05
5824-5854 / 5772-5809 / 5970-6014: -0.05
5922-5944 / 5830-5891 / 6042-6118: 0.01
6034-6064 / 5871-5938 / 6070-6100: -0.02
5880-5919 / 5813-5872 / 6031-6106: 0.16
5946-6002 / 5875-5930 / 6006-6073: -0.02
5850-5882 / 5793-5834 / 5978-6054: 0.01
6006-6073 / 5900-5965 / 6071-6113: -0.02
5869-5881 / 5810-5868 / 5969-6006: 0.01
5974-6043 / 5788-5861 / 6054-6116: 0.02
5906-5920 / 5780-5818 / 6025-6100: 0.02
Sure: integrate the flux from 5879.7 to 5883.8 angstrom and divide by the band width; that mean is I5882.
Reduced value 14.2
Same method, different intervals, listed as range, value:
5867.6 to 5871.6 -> 15.8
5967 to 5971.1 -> 15.5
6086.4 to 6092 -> 14.9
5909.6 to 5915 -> 15.3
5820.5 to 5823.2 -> 16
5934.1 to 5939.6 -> 15.2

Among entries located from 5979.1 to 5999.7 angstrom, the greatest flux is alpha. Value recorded 15.67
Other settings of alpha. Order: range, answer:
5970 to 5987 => 15.51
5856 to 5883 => 16.02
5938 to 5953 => 15.61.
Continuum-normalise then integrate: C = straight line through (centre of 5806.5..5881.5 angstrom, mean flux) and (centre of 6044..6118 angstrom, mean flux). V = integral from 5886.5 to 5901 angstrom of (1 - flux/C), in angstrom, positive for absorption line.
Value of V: 3.37 angstrom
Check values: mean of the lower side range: 15.7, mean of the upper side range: 15.4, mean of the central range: 12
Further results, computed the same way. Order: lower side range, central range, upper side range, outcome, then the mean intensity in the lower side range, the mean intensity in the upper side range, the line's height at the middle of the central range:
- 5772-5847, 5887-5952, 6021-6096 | 4.8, 15.5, 15.4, 15.5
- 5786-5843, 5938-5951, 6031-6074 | 0.4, 15.6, 15.5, 15.6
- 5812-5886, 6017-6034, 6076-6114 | -0.3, 15.6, 15.3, 15.3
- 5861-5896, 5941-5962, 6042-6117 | -0.6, 14.1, 15.4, 14.6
